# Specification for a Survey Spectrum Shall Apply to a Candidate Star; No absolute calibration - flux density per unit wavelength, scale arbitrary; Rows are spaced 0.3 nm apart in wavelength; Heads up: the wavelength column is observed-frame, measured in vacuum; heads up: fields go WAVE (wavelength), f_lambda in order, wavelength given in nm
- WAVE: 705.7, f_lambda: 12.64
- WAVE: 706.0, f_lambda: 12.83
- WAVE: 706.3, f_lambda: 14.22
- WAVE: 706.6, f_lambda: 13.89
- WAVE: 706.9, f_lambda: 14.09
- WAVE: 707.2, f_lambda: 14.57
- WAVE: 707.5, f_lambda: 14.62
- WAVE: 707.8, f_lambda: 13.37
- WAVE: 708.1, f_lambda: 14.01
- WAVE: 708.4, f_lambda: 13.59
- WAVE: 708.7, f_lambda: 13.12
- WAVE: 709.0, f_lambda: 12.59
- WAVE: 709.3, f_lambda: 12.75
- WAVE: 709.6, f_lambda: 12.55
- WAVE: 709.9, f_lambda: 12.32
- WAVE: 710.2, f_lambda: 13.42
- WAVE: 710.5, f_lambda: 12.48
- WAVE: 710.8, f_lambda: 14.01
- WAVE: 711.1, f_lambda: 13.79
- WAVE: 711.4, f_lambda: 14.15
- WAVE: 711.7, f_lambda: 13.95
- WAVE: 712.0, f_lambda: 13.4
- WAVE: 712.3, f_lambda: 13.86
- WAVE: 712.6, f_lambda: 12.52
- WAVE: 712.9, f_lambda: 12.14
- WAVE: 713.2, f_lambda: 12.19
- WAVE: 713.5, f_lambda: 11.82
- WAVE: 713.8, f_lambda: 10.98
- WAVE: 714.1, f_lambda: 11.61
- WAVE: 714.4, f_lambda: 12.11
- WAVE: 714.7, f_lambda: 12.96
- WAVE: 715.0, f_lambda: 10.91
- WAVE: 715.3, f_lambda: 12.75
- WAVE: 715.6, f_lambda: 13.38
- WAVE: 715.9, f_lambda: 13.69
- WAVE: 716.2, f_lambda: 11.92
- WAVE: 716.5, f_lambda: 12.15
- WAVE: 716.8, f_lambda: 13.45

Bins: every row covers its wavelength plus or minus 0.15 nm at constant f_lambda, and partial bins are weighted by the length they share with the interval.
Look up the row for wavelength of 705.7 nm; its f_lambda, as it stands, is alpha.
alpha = 12.64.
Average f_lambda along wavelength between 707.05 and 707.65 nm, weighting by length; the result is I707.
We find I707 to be 14.6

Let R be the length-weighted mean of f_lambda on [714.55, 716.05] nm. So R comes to 12.7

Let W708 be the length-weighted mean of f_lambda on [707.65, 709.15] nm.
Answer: 13.3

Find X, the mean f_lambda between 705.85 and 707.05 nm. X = 13.8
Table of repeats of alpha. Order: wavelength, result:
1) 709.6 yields 12.55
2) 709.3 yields 12.75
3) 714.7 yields 12.96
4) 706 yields 12.83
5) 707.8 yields 13.37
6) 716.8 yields 13.45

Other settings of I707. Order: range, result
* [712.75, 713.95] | 11.8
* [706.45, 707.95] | 14.1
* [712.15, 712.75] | 13.2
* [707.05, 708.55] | 14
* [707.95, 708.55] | 13.8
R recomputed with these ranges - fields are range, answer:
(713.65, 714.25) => 11.3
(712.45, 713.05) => 12.3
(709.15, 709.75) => 12.6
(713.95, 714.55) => 11.9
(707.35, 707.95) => 14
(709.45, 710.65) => 12.7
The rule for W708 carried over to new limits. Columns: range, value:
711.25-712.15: 13.8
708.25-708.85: 13.4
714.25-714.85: 12.5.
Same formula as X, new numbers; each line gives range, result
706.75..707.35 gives 14.3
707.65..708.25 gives 13.7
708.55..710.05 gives 12.7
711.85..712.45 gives 13.6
